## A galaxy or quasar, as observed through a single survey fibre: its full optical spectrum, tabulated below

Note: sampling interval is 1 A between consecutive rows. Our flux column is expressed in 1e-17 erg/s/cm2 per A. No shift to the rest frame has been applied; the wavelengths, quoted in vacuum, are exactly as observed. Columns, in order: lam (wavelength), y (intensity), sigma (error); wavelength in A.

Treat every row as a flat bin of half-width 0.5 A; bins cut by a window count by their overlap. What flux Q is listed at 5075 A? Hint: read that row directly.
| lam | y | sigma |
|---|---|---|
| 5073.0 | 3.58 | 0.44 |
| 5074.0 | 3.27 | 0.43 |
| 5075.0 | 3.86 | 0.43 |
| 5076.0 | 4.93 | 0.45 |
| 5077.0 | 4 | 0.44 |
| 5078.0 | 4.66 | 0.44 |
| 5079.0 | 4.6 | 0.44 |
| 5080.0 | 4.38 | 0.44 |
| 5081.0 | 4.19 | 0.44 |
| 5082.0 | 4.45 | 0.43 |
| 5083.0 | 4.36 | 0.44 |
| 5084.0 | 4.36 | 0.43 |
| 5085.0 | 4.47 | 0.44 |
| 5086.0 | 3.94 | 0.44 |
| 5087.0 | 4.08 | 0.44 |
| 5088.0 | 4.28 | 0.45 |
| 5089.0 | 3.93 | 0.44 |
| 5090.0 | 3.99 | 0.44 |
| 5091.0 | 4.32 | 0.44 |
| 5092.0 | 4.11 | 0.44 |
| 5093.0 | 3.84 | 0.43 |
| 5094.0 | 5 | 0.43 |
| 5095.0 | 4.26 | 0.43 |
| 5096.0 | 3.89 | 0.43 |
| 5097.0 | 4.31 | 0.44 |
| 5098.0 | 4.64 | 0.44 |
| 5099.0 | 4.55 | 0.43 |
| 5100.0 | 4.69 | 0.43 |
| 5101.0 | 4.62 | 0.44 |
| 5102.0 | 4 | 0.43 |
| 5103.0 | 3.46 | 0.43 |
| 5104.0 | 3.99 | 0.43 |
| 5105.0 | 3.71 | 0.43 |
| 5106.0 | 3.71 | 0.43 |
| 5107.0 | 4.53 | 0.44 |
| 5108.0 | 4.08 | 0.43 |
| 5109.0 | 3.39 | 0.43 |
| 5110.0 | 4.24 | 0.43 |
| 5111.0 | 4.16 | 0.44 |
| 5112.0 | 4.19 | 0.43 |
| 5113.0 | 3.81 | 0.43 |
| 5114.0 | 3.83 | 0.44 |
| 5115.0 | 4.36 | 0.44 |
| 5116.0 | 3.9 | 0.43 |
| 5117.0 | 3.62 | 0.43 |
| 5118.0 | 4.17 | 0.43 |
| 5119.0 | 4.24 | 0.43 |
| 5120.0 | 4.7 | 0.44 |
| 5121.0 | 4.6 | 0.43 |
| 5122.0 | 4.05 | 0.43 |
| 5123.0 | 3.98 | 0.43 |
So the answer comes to 3.86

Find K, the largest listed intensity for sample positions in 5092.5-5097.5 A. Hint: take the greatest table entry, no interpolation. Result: 5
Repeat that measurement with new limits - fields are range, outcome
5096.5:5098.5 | 4.64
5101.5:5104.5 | 4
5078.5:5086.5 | 4.6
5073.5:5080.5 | 4.93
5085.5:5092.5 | 4.32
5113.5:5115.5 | 4.36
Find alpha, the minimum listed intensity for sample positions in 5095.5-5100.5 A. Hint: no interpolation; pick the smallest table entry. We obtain 3.89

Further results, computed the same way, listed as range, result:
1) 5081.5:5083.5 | 4.36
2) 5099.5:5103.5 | 3.46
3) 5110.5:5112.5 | 4.16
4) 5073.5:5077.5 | 3.27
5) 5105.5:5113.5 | 3.39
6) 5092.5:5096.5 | 3.84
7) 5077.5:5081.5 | 4.19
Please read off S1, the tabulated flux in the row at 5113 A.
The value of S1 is 3.81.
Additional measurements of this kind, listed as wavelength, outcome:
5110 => 4.24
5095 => 4.26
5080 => 4.38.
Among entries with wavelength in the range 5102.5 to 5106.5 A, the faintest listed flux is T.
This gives 3.46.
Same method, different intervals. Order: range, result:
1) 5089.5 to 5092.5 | 3.99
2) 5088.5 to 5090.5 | 3.93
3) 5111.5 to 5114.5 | 3.81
